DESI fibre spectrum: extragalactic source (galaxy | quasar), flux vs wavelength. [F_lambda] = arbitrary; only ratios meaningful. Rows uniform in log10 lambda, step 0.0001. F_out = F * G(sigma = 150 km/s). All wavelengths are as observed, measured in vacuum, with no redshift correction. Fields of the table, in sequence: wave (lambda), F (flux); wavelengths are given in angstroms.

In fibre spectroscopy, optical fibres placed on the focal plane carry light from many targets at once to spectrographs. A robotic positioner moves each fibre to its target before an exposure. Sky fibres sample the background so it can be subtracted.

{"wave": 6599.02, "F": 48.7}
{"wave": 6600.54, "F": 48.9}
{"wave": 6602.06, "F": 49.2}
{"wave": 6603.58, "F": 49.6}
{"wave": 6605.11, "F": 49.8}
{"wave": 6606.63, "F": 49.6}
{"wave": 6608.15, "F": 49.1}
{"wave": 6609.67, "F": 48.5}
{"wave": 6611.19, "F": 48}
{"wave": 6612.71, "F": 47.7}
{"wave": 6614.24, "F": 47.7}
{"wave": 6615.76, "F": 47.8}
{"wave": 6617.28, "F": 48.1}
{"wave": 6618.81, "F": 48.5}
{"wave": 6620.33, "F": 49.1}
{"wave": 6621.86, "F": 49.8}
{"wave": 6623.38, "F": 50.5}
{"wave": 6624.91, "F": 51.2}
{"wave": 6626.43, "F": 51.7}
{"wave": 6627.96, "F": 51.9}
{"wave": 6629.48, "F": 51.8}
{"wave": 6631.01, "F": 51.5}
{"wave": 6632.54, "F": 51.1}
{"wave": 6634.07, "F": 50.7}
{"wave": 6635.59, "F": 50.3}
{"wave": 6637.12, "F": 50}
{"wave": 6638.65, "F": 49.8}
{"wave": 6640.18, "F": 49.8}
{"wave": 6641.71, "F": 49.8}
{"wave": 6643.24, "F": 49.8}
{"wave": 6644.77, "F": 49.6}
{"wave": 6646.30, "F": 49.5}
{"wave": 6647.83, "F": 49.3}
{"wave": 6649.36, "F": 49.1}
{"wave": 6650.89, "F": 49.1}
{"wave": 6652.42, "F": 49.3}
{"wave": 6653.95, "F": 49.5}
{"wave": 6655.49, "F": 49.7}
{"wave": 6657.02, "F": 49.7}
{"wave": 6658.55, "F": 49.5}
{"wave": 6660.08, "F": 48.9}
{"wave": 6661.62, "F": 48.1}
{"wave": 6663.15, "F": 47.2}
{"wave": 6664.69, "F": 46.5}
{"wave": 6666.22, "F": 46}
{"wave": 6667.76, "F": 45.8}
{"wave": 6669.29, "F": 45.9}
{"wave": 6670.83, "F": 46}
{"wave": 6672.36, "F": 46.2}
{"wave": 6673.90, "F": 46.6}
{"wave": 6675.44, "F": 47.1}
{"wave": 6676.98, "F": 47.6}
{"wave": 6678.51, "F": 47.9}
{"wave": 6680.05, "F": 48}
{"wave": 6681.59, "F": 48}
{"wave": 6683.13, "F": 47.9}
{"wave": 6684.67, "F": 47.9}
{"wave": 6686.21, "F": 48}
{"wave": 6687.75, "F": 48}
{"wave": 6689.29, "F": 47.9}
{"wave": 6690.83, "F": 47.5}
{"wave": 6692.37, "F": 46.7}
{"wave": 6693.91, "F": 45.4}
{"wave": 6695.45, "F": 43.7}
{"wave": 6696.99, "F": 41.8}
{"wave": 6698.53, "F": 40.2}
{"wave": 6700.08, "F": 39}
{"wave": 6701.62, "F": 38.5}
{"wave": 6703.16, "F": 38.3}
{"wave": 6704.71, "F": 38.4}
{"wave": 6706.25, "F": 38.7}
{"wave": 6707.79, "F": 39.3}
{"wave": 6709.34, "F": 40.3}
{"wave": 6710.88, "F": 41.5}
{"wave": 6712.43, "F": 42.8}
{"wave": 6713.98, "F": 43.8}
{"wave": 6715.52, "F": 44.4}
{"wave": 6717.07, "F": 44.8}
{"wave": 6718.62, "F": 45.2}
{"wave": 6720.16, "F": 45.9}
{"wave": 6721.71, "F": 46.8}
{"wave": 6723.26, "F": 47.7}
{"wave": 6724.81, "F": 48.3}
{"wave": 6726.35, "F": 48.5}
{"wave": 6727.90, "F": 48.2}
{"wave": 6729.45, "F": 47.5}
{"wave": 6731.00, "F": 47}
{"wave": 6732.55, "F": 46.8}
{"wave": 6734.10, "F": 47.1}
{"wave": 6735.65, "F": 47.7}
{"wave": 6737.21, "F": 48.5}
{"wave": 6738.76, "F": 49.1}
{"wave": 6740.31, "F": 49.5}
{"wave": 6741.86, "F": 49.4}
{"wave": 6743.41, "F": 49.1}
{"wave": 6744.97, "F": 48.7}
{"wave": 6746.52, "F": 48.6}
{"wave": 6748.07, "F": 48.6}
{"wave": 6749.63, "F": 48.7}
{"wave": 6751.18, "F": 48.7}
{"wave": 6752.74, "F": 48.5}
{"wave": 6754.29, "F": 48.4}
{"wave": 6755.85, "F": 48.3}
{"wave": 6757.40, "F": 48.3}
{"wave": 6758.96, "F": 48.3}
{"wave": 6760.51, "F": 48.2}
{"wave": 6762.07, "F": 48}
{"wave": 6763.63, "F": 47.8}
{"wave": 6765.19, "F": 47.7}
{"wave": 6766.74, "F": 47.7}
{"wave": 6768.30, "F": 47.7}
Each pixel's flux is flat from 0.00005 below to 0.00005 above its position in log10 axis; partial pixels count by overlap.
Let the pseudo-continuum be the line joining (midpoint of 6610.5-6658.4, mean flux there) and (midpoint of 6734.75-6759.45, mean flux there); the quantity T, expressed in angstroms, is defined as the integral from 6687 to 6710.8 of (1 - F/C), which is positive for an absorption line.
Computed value 3.3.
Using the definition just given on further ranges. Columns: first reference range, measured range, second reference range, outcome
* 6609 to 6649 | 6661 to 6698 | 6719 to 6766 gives 1.8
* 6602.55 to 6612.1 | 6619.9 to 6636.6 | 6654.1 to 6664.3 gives -0.7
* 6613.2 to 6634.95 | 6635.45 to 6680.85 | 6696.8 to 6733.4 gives -0.7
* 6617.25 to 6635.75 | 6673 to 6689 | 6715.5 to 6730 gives 0.3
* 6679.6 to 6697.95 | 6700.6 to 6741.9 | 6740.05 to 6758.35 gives 2.5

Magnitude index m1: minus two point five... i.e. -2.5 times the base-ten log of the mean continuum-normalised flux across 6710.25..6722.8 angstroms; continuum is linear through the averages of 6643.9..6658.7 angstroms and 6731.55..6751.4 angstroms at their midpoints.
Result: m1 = 0.10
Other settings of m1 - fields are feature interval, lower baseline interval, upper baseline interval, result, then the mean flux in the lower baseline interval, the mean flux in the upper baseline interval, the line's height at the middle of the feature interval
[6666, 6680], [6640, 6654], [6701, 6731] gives 0.02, 49.5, 43.7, 47.3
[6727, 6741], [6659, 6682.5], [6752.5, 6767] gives 0.00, 47.1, 48.1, 47.8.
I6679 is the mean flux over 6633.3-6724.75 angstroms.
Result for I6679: 46.3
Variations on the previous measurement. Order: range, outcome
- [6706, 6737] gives 45.3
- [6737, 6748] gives 49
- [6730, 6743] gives 48.2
